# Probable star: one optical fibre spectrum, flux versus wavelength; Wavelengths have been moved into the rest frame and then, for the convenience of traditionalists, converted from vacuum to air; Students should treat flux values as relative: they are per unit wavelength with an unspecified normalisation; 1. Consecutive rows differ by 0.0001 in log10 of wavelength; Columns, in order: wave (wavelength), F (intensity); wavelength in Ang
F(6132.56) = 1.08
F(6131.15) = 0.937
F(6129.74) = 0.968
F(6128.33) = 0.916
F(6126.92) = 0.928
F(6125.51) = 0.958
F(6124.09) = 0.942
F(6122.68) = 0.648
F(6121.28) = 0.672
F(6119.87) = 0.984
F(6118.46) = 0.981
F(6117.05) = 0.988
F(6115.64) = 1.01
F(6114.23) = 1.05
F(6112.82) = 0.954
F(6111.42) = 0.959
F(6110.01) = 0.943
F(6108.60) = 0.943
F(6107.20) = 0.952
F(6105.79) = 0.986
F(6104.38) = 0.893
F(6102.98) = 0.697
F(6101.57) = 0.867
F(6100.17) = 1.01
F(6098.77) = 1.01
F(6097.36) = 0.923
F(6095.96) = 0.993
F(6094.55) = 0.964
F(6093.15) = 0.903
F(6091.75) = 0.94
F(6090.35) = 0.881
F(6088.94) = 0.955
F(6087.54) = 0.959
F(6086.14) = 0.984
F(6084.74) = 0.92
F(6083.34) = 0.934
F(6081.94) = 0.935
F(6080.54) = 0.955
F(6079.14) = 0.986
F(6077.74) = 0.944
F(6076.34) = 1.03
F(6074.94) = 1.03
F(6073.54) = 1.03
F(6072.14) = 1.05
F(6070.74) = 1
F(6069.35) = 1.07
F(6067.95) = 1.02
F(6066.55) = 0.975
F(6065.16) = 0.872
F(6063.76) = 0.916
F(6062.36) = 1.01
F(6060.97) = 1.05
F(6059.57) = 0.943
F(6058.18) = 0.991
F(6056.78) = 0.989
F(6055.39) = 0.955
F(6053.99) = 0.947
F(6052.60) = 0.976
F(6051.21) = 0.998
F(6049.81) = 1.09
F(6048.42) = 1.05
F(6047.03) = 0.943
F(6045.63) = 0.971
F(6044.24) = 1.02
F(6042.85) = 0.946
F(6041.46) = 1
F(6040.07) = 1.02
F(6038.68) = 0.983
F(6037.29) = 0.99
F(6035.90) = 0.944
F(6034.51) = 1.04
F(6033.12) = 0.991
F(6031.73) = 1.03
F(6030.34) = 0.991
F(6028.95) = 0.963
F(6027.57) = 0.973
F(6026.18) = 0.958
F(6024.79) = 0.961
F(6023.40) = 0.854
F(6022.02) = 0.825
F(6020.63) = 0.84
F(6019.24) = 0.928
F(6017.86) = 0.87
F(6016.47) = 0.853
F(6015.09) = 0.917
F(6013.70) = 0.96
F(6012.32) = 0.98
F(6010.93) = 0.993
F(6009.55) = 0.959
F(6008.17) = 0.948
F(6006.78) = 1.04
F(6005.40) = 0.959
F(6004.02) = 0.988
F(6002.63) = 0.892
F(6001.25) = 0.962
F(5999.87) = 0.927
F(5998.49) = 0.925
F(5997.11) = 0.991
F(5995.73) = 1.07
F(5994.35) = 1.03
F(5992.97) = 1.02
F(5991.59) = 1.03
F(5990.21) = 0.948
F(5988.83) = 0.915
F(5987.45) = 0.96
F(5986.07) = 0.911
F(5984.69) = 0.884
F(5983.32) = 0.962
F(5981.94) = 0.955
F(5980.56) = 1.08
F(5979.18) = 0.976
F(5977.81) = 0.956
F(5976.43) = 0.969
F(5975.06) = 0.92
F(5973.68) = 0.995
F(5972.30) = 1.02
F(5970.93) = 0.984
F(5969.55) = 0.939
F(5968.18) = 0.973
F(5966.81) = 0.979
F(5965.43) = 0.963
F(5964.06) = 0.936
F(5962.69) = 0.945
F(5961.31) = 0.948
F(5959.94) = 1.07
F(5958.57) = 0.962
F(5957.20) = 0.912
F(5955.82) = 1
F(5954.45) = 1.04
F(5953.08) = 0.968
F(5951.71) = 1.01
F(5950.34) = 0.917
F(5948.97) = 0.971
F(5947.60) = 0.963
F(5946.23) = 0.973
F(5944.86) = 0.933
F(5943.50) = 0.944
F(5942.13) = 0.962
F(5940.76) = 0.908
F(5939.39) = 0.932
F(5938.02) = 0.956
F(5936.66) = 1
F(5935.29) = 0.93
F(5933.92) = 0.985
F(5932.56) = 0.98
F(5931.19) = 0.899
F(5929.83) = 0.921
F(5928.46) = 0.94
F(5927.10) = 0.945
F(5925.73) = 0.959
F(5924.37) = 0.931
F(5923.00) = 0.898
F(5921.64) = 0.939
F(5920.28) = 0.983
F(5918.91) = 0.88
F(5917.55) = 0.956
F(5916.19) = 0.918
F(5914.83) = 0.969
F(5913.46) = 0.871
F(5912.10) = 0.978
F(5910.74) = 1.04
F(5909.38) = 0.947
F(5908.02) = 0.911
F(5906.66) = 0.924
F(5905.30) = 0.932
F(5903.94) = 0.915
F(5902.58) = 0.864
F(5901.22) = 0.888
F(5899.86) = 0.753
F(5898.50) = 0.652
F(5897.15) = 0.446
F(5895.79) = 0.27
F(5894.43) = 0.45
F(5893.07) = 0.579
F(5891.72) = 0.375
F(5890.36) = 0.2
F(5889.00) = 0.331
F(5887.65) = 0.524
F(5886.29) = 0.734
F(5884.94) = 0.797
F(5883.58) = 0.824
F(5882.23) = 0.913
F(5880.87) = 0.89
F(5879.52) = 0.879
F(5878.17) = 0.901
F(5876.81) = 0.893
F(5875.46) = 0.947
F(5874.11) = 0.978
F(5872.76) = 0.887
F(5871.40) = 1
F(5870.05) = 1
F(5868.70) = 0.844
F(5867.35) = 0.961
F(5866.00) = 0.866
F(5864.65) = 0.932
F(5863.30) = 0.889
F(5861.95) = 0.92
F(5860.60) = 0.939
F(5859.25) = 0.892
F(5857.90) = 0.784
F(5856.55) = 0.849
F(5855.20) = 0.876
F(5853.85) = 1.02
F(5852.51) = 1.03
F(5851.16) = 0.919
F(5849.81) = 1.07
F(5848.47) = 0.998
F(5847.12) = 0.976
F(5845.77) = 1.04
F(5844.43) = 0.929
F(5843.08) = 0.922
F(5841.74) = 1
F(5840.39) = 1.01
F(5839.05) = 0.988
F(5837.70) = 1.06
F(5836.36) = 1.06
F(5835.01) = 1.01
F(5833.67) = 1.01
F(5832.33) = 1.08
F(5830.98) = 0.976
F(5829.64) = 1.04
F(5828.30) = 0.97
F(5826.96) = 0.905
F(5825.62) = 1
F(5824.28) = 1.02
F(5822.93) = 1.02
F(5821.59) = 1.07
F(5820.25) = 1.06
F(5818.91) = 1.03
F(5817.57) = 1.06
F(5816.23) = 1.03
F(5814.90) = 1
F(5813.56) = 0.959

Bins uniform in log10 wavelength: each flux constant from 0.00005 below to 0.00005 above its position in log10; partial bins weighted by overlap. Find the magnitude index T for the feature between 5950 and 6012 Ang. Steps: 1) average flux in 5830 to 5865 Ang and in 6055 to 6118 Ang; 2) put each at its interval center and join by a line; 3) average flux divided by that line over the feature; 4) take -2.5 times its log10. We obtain -0.01 mag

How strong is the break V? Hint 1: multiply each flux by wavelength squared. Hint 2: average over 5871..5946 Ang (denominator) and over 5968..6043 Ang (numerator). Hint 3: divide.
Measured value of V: 1.2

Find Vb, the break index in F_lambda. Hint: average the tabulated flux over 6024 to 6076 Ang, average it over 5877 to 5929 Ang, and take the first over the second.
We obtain 1.3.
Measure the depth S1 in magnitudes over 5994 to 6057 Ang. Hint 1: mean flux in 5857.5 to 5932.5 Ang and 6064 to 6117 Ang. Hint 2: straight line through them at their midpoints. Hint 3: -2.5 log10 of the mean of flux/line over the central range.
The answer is -0.056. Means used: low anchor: 0.832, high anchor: 0.96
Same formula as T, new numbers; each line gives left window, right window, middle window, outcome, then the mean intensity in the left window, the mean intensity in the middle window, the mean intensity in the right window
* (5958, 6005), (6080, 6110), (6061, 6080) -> -0.06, 0.97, 0.996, 0.934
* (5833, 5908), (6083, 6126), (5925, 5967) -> -0.10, 0.846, 0.959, 0.929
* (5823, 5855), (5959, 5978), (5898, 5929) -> 0.08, 1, 0.914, 0.971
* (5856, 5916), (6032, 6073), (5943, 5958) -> -0.11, 0.804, 0.967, 0.992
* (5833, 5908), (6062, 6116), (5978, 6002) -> -0.07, 0.846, 0.973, 0.96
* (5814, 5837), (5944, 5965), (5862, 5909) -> 0.28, 1.02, 0.772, 0.97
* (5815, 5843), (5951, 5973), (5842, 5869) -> 0.08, 1.02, 0.935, 0.978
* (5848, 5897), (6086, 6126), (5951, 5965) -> -0.15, 0.805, 0.979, 0.928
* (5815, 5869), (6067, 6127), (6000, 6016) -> 0.00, 0.978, 0.961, 0.949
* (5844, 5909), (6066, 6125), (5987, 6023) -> -0.06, 0.821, 0.95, 0.949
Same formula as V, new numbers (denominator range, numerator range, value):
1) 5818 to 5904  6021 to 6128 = 1.18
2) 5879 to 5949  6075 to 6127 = 1.19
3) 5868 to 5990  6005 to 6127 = 1.13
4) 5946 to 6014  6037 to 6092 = 1.04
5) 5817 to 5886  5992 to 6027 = 1.04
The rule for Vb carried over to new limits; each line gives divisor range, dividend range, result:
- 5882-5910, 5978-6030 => 1.41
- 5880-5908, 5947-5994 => 1.45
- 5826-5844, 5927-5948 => 0.95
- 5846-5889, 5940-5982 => 1.09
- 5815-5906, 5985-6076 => 1.11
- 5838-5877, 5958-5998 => 1.03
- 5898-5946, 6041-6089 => 1.06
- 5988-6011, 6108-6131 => 0.95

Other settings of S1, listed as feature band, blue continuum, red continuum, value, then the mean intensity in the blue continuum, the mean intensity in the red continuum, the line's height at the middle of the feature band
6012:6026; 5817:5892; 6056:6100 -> 0.07 mag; 0.915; 0.973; 0.958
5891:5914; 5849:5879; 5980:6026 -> 0.24 mag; 0.927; 0.949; 0.933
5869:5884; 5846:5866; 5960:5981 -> 0.03 mag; 0.935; 0.974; 0.942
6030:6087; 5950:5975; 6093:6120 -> -0.03 mag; 0.975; 0.951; 0.959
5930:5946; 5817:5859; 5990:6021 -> 0.03 mag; 0.992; 0.959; 0.972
